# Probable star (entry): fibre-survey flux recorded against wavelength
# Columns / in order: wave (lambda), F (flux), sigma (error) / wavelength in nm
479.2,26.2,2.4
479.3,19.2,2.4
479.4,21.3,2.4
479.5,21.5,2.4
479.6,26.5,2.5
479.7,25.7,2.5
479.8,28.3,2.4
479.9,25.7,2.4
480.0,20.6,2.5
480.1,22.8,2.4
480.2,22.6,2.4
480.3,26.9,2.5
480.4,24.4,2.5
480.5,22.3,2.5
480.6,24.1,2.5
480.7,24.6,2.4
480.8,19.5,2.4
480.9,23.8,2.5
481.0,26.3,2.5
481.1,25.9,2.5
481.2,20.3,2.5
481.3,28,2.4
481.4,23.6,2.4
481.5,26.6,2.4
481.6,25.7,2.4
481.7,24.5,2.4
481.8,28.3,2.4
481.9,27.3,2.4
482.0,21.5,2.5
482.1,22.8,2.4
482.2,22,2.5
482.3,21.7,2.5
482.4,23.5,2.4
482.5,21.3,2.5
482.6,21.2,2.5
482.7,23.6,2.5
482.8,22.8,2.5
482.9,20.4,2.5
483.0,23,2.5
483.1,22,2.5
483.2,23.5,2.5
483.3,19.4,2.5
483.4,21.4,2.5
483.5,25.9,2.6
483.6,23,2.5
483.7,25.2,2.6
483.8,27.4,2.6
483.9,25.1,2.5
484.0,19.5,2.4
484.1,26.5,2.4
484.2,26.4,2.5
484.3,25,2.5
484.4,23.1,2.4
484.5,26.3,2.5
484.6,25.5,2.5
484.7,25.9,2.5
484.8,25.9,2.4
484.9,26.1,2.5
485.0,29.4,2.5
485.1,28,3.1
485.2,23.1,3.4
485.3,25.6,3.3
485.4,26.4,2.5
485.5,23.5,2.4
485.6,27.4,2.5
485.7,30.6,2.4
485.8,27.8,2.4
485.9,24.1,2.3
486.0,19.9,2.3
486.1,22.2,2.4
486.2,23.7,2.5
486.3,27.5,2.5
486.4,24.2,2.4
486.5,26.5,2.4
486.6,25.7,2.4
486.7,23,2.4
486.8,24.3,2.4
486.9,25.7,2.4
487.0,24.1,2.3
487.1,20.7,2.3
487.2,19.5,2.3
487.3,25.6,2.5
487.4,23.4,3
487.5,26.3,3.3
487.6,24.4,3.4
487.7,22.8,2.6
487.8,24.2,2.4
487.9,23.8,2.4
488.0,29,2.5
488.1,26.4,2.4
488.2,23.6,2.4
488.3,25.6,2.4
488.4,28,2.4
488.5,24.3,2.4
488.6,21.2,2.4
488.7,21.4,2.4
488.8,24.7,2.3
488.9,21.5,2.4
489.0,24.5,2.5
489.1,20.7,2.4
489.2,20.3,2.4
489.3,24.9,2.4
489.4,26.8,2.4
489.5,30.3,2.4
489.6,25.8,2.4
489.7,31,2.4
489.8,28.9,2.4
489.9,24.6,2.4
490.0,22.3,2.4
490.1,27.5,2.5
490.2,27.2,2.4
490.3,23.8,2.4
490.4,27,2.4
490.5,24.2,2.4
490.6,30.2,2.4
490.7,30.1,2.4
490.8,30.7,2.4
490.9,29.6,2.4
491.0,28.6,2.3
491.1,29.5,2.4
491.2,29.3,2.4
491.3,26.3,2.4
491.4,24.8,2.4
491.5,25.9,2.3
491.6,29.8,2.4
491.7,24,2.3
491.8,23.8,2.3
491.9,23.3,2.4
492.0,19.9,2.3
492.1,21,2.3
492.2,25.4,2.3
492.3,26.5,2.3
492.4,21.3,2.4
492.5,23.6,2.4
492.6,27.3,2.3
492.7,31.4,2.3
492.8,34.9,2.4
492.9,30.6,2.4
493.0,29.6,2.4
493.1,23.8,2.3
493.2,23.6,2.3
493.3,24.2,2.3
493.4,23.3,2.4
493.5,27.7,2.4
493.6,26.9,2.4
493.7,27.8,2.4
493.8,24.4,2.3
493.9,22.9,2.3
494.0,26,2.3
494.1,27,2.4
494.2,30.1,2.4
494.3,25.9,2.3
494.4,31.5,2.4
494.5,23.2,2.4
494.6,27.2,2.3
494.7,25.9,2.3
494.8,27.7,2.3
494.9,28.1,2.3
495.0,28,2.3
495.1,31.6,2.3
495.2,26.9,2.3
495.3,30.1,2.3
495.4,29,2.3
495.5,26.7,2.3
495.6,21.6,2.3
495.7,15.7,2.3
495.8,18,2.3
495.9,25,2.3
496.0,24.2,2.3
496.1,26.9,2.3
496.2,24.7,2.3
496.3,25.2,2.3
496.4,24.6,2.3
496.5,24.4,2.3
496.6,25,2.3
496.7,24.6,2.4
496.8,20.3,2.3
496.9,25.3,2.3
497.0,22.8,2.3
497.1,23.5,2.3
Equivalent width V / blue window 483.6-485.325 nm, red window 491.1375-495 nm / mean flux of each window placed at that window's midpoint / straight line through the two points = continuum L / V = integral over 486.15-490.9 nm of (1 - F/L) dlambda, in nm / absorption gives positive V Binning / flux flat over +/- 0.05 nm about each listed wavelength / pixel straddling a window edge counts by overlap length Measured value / 0.12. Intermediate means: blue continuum 25.5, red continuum 26.2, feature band 25.2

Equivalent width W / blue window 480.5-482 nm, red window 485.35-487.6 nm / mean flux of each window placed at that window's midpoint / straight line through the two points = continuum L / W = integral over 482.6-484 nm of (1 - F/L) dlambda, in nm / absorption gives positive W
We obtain 0.09 nm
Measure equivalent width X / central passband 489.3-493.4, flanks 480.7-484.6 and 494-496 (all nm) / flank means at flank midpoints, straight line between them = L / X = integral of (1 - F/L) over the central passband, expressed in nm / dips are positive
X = -0.18 nm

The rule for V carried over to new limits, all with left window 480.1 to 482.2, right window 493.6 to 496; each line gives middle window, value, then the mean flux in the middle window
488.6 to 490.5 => 0.028 nm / 25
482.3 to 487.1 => 0.072 nm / 24.4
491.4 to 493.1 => -0.018 nm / 26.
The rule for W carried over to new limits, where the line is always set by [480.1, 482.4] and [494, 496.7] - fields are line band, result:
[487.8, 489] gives 0.027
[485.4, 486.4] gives -0.019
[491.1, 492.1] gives 0.008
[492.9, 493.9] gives -0.005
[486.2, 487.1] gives 0.001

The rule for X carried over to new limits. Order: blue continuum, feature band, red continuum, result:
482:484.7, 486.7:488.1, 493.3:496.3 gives 0.01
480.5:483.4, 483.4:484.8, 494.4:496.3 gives -0.06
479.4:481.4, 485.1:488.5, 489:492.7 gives 0.06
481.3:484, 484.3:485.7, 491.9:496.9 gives -0.12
